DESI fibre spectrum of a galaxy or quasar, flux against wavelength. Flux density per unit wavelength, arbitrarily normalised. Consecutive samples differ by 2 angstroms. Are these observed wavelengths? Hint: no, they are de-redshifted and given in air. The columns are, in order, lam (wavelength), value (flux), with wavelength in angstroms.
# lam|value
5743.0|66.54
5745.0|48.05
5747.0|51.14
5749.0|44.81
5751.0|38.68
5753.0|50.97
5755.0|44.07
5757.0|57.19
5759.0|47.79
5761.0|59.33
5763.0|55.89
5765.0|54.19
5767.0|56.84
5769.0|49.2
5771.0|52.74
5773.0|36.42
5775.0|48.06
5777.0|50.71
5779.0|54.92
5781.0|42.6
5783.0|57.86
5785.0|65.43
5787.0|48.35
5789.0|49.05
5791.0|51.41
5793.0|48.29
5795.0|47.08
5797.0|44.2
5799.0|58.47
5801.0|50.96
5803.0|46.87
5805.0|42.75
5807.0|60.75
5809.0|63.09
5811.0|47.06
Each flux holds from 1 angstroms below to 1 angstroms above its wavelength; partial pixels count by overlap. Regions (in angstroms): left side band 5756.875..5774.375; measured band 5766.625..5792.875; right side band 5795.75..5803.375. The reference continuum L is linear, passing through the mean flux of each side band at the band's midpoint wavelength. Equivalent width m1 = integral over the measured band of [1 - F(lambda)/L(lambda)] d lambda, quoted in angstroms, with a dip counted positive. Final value 0.2 angstroms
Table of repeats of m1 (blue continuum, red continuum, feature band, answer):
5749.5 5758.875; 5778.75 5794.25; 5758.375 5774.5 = -0.8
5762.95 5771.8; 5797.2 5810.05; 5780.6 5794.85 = 0.4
